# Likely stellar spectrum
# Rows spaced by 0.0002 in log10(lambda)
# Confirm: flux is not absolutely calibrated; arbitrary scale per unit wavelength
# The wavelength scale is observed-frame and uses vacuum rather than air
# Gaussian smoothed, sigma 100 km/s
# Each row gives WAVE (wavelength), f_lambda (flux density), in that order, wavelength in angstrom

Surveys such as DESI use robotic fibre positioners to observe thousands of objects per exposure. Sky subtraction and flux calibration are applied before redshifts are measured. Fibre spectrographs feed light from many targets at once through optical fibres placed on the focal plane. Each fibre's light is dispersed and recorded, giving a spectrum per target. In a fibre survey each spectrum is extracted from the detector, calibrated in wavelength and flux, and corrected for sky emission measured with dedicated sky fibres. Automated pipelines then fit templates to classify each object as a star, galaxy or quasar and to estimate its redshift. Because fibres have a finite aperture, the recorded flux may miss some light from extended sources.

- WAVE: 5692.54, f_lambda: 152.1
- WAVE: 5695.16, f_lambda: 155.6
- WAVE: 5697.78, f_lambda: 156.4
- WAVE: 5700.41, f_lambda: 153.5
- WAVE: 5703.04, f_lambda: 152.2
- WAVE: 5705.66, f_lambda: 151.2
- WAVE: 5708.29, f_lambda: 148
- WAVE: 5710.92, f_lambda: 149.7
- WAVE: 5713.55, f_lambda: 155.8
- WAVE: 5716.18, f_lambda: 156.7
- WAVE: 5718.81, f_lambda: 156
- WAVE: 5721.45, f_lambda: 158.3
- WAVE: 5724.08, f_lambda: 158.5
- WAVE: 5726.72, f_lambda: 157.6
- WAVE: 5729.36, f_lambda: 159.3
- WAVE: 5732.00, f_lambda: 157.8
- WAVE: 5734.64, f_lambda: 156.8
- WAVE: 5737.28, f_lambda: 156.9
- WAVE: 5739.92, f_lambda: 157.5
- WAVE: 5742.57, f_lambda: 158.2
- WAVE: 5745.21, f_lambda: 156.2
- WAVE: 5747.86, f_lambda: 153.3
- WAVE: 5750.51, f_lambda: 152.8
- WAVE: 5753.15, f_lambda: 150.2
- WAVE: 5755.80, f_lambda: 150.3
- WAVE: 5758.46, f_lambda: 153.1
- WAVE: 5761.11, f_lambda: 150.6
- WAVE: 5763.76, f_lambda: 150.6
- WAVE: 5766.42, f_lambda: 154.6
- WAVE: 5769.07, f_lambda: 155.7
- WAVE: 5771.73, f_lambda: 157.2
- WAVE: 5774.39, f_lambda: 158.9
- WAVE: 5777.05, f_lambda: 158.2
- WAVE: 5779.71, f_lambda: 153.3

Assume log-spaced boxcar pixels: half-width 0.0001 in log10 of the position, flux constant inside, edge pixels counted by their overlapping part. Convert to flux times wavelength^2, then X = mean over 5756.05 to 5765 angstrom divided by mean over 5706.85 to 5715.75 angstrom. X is 1.01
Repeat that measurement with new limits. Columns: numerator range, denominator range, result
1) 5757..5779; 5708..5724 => 1.02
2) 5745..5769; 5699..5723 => 1.01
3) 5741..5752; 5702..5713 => 1.04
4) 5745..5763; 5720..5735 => 0.97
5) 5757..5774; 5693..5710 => 1.03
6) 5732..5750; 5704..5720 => 1.03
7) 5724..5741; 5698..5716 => 1.04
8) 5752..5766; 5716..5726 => 0.97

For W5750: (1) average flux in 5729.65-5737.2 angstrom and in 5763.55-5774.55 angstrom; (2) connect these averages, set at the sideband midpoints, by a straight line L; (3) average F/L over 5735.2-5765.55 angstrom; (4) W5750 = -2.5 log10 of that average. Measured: 0.02 mag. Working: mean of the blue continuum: 158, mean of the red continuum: 155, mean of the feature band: 154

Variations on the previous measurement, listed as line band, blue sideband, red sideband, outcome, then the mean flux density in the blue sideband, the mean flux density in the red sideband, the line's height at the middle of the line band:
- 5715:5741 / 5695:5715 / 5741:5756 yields -0.03 mag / 153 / 154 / 153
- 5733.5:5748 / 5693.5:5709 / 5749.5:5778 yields -0.02 mag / 153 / 154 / 154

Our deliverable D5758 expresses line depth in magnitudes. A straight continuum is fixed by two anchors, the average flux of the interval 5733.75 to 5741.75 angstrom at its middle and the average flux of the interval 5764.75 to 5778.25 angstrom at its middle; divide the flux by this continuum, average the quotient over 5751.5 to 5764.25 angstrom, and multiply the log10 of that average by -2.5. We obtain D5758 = 0.04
